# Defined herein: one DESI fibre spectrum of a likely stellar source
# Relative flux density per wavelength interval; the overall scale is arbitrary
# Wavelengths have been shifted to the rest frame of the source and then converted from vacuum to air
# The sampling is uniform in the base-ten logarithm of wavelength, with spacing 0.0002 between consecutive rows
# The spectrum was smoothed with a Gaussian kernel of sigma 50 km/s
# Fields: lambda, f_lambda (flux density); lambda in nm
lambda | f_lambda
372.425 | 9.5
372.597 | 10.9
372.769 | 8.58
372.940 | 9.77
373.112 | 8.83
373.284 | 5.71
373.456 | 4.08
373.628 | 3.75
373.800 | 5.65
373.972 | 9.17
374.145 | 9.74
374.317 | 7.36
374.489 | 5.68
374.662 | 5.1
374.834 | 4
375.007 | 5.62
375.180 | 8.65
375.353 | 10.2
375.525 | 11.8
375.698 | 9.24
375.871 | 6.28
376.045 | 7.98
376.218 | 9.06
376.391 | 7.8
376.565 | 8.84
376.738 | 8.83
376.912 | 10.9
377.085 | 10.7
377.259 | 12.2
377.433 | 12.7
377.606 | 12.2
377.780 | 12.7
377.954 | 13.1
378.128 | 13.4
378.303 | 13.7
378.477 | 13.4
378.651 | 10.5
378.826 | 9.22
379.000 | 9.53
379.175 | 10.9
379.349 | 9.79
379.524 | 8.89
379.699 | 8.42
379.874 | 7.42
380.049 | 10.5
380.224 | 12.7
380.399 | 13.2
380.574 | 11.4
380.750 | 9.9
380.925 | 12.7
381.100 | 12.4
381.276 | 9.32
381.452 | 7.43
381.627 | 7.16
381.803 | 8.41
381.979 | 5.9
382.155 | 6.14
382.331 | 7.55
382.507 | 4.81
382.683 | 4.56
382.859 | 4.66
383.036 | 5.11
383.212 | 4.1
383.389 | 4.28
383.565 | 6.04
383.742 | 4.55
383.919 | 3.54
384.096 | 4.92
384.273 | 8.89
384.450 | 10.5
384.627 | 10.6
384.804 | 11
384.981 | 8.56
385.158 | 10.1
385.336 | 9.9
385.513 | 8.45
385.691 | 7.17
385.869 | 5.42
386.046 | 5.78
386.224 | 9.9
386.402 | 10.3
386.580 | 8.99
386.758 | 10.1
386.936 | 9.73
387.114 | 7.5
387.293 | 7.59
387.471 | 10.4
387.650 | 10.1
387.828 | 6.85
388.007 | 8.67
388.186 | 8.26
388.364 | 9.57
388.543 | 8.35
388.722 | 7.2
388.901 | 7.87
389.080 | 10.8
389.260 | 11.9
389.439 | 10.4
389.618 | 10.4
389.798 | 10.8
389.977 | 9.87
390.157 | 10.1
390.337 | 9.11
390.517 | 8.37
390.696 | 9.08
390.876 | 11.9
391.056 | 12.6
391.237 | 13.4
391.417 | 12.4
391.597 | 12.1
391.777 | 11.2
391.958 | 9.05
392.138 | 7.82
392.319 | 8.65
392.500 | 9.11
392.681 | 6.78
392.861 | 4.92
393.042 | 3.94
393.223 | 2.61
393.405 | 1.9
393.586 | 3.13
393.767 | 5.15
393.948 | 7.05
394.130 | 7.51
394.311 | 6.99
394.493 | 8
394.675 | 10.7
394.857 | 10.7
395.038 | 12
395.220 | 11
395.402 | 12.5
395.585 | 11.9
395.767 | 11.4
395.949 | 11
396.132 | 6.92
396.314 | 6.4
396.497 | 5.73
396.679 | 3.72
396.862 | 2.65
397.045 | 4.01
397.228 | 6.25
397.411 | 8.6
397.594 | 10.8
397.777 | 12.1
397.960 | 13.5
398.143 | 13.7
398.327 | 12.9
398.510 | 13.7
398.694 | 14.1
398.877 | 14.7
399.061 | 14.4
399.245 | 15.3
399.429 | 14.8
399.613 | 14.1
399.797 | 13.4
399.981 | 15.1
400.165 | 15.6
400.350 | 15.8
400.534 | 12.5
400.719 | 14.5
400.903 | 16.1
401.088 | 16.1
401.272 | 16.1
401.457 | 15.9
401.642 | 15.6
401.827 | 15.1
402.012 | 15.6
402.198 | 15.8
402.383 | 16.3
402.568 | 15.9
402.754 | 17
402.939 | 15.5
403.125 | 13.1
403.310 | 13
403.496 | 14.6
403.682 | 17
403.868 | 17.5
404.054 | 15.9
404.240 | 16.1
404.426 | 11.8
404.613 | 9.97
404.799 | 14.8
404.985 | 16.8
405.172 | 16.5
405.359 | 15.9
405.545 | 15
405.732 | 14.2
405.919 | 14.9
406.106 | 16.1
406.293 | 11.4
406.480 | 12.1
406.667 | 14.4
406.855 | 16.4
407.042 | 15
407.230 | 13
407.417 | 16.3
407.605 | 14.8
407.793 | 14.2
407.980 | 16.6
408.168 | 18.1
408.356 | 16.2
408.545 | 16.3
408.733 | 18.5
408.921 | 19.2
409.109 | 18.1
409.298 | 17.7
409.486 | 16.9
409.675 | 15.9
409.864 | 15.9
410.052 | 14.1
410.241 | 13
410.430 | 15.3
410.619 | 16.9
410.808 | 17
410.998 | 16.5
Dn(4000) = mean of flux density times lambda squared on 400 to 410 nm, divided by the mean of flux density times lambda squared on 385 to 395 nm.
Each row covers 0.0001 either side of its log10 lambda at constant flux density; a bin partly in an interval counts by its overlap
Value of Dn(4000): 1.92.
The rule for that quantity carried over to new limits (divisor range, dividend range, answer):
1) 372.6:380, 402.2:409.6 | 1.97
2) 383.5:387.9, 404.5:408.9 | 2.03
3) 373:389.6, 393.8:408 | 1.66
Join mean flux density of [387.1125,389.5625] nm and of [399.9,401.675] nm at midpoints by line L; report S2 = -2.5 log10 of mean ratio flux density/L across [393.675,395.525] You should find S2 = 0.31 mag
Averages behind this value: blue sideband 9.03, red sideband 15.3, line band 9.2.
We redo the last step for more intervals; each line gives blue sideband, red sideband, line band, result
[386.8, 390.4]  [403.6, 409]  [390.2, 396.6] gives 0.25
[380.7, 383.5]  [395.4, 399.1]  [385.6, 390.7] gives -0.09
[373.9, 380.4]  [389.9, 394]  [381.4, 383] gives 0.43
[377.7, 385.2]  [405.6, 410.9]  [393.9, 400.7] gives 0.19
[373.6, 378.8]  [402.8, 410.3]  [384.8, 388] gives 0.29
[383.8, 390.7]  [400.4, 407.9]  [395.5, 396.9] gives 0.50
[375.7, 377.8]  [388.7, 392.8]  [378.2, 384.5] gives 0.18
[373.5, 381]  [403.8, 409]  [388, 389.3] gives 0.30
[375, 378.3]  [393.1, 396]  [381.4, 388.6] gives 0.22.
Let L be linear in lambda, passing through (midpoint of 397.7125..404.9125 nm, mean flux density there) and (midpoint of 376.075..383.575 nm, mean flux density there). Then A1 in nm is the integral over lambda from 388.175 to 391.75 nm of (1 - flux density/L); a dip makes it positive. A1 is 0.49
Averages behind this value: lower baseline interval 9.37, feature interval 10.3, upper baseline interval 14.8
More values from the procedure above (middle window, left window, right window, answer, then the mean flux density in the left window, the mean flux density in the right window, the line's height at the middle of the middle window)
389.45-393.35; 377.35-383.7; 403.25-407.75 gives 0.800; 9.23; 14.7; 11.6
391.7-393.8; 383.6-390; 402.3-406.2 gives 0.899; 8.72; 15.1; 10.9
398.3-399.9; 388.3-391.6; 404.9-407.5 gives -0.169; 10.3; 14.8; 12.9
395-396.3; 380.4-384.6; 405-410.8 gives 0.109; 7.31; 15.7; 11.6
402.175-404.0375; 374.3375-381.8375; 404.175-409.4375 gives -0.115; 9.85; 15.4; 14.7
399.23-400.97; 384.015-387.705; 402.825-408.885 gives -0.179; 8.85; 15.1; 13.3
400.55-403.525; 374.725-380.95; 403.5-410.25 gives -0.149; 10.2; 15.5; 14.6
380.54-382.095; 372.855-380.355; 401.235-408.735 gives 0.143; 9.24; 15.2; 10.2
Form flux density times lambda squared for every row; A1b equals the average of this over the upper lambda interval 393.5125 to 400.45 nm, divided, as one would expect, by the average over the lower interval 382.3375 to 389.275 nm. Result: 1.42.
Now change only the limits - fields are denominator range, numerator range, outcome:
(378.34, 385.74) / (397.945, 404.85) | 1.93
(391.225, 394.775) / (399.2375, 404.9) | 2.10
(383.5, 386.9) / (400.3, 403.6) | 2.03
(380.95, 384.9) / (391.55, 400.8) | 1.51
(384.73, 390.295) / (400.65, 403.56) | 1.82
